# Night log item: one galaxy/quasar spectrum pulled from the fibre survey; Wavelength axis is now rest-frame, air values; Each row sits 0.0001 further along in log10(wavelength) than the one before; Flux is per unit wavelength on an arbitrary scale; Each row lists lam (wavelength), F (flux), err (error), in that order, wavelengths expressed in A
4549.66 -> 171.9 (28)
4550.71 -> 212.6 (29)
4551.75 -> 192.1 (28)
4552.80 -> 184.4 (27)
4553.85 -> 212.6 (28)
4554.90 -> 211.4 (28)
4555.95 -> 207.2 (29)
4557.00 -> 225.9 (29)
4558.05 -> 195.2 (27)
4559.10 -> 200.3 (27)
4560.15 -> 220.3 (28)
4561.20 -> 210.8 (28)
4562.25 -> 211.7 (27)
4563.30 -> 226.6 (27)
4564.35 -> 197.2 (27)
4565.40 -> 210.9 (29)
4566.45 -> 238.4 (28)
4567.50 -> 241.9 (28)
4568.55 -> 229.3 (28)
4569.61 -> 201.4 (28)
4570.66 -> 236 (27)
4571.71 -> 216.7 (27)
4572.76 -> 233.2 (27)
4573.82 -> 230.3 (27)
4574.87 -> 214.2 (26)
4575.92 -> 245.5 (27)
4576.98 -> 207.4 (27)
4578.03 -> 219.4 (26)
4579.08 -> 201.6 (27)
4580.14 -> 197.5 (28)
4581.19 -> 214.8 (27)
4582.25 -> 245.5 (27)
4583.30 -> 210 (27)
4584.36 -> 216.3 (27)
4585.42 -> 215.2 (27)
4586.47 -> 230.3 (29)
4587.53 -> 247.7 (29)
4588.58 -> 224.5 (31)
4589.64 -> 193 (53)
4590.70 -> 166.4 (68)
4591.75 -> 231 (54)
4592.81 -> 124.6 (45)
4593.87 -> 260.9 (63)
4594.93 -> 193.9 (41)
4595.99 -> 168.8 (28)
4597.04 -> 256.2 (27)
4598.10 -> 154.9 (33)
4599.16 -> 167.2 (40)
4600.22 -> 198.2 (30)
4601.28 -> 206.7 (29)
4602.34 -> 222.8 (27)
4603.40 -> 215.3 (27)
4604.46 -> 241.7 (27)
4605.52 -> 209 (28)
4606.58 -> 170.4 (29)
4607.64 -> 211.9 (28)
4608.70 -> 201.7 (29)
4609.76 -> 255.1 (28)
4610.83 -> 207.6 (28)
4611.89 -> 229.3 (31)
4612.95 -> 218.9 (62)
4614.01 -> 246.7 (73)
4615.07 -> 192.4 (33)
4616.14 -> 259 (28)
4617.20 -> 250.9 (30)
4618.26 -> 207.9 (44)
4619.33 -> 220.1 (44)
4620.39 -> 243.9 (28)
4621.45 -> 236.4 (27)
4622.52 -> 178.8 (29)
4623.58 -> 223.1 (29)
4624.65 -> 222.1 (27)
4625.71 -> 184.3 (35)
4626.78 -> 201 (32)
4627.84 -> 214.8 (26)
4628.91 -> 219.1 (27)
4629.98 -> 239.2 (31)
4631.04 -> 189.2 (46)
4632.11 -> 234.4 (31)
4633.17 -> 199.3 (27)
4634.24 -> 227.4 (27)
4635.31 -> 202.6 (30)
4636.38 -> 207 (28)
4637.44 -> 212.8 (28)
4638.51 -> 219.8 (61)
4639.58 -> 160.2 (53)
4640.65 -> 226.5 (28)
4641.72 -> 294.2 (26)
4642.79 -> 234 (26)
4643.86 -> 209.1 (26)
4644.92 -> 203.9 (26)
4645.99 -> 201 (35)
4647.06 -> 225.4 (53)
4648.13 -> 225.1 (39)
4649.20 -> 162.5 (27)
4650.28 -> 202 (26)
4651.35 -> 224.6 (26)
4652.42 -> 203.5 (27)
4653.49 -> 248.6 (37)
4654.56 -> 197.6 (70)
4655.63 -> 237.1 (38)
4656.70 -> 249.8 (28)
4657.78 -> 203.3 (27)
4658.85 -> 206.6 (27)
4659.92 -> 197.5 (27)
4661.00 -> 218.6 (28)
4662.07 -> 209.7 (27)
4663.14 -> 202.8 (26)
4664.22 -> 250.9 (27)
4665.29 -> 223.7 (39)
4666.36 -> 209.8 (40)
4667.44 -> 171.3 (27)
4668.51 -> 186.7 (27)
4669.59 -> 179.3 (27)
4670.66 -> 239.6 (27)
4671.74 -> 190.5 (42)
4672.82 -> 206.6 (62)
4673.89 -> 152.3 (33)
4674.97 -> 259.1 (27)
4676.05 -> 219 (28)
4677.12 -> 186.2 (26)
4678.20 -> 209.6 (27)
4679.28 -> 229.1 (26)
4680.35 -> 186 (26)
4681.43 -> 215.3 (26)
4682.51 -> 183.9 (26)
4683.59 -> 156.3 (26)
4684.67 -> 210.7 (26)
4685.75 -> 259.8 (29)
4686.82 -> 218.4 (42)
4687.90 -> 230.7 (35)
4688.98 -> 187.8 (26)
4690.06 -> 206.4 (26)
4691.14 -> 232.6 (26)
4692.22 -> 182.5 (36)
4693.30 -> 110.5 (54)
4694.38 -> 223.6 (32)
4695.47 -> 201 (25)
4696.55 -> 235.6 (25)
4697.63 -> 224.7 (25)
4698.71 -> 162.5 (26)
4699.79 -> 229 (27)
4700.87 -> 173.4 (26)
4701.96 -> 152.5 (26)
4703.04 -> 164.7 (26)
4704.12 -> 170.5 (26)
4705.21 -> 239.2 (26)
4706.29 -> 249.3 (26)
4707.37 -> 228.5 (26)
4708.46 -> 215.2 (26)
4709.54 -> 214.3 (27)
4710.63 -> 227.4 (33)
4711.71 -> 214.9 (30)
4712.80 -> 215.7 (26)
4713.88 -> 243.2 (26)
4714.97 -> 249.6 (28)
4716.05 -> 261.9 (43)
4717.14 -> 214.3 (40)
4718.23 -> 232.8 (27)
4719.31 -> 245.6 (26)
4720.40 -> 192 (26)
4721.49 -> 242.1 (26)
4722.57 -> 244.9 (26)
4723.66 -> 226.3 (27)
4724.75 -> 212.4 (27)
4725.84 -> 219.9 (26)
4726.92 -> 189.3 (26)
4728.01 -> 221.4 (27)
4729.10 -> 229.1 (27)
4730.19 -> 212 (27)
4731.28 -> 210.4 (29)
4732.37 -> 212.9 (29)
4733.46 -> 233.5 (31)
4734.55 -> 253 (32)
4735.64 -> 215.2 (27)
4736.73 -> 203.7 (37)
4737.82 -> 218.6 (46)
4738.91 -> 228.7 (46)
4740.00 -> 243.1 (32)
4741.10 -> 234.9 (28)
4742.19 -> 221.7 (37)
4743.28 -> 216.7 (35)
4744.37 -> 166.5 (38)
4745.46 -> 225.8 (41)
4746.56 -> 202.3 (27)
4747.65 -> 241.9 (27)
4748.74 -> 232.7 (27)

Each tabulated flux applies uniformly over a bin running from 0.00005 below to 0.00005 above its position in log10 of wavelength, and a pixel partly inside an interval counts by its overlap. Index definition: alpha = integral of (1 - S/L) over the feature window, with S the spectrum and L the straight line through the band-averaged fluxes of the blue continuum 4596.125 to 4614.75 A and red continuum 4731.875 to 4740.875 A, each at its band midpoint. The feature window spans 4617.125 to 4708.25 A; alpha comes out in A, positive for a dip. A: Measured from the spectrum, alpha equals 3.5 A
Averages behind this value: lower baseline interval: 212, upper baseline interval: 226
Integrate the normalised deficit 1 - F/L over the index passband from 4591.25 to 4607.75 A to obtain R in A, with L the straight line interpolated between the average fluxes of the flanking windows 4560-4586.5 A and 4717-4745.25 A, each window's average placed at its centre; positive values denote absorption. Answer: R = 1.4 A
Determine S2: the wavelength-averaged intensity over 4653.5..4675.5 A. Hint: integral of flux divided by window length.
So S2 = 211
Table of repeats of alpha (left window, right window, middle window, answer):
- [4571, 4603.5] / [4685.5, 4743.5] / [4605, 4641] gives -0.5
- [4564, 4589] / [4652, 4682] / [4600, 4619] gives -0.2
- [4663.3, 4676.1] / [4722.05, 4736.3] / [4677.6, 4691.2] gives 0.1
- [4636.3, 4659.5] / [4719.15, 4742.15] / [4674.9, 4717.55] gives 2.1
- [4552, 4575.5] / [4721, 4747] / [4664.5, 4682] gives 1.1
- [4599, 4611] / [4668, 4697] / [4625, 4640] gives 0.0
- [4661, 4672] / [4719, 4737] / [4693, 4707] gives 1.2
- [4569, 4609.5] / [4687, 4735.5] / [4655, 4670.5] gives 0.1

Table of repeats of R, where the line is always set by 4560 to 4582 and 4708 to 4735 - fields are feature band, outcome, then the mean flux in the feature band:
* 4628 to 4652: 0.84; 214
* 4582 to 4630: 1.65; 213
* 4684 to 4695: 0.90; 206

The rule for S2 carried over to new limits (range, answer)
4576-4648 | 214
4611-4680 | 215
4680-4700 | 203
